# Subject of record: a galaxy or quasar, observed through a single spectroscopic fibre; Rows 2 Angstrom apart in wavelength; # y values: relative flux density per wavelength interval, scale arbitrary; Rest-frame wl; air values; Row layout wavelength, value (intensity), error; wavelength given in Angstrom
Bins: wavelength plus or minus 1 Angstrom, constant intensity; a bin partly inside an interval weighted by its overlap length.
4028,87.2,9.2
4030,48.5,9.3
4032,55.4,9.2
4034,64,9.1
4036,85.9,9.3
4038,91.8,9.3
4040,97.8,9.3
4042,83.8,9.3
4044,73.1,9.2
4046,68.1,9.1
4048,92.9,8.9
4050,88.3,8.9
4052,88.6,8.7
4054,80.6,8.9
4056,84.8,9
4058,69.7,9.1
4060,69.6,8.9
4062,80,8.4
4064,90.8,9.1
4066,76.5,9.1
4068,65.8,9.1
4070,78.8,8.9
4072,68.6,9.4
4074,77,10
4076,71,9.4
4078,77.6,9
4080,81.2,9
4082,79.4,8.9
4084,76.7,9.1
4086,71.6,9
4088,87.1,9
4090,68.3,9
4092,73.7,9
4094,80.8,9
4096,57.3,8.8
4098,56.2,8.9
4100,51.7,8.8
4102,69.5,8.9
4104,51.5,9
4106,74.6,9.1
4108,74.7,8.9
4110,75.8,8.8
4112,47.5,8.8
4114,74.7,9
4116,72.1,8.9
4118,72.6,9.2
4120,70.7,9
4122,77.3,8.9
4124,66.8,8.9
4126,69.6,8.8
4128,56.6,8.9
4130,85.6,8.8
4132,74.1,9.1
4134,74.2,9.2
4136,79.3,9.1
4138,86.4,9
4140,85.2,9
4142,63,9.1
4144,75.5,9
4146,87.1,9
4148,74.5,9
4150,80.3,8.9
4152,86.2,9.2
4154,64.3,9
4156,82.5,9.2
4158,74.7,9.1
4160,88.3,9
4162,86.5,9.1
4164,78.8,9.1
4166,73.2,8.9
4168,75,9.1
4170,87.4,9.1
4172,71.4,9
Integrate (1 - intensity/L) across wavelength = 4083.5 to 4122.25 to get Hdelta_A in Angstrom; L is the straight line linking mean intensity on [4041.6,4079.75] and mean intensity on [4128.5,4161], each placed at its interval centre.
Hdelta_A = 4.6 Angstrom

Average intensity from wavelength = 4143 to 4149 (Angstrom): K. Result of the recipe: 79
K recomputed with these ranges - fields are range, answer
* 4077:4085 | 78.7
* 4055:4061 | 74.7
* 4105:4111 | 75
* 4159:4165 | 84.5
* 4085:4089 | 79.3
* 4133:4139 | 80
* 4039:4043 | 90.8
